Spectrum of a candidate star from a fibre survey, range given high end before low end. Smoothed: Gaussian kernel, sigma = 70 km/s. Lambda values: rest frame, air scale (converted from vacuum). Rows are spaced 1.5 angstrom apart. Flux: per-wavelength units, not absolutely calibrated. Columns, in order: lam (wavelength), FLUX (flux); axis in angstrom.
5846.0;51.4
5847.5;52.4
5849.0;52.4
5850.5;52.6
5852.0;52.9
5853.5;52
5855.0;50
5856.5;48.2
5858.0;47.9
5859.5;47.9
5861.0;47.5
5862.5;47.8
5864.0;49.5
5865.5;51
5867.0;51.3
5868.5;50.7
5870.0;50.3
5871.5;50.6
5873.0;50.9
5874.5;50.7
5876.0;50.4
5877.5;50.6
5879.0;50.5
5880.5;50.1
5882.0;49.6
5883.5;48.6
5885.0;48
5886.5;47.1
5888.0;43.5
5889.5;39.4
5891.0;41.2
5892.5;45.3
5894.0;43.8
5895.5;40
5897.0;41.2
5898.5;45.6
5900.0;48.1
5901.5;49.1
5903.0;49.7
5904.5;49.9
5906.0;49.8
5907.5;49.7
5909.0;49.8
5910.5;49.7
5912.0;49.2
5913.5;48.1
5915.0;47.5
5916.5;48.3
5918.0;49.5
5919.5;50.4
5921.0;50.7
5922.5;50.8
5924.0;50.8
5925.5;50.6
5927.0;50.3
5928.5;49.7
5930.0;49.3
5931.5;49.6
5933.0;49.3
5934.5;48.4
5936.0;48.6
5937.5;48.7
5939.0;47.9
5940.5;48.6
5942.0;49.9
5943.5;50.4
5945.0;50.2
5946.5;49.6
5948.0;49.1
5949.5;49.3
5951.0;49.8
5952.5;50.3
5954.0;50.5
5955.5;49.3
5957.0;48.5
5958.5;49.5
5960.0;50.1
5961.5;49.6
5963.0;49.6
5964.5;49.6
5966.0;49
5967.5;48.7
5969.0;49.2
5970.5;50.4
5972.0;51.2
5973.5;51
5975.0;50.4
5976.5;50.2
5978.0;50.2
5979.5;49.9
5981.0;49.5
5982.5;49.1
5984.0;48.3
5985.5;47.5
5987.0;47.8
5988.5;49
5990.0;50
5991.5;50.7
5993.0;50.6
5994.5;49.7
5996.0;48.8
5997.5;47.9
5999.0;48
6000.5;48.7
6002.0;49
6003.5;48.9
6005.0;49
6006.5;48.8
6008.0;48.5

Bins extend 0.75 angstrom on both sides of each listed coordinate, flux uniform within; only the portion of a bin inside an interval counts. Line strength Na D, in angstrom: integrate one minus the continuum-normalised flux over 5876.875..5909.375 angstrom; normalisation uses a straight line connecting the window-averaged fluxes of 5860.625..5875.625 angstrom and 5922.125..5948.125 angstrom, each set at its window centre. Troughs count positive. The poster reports 2.0 angstrom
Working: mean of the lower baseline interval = 50.1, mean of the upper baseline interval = 49.5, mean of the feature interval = 46.8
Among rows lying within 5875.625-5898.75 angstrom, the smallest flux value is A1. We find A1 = 39.4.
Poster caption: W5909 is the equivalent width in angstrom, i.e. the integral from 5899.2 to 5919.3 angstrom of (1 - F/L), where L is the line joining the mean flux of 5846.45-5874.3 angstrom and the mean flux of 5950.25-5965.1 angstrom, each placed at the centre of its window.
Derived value 0.4 angstrom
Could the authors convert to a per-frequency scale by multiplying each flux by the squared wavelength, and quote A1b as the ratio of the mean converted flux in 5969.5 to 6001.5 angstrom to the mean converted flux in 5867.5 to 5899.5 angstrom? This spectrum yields 1.09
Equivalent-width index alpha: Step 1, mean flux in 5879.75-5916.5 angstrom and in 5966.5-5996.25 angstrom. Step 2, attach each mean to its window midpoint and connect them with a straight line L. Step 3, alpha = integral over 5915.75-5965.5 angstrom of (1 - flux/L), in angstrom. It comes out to -1.37 angstrom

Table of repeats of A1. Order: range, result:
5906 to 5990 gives 47.5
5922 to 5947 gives 47.9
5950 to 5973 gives 48.5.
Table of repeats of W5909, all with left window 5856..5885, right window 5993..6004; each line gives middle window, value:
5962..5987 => -0.3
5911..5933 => -0.1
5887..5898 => 1.6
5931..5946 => 0.0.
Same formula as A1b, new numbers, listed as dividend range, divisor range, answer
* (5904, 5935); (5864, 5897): 1.05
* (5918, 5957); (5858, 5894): 1.05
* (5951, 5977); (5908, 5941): 1.02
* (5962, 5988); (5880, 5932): 1.06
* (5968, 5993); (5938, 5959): 1.01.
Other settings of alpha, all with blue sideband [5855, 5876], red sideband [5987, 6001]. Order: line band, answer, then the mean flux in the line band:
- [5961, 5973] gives -0.1 angstrom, 49.7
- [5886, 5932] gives 1.7 angstrom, 47.7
